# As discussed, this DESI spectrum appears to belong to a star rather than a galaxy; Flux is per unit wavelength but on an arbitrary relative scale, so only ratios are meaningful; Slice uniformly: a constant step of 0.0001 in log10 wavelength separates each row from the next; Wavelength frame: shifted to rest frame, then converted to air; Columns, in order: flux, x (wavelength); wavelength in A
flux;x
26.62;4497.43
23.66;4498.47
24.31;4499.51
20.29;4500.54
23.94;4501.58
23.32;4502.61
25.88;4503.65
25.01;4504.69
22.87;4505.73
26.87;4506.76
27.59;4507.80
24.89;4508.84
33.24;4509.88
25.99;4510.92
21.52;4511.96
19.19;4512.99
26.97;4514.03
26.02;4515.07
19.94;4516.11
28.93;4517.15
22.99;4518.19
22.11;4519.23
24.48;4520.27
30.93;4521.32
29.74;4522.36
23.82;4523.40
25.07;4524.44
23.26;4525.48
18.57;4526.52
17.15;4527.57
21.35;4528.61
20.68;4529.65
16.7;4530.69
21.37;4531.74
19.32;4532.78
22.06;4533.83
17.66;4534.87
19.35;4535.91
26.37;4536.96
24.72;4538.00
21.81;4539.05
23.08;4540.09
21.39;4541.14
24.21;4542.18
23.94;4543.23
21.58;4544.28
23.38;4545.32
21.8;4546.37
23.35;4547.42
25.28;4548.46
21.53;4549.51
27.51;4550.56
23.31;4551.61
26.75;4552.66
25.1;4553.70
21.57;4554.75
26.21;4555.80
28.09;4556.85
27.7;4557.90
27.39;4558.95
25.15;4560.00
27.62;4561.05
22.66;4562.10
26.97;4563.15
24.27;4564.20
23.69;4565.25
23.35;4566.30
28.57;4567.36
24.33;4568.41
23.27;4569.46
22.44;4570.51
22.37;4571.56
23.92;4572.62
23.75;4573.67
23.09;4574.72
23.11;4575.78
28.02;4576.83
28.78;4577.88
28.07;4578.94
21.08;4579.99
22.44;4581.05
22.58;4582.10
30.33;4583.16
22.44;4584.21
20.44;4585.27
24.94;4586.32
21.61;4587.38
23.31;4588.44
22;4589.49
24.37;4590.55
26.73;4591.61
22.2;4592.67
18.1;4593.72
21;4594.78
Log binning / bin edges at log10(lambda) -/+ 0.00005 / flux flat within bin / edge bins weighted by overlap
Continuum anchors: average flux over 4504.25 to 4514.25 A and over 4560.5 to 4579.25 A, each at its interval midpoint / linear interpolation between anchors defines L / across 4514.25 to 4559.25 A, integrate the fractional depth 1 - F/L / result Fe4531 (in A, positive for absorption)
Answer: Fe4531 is 3.1 A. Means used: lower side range 25.4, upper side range 24.9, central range 23.4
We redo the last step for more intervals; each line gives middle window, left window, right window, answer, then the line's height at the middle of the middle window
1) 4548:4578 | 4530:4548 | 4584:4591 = -3.60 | 22.3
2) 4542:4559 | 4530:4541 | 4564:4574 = -1.57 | 22.5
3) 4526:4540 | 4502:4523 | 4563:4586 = 2.48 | 25.1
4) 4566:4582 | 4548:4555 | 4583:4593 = -0.29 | 24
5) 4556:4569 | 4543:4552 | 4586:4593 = -1.26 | 23.5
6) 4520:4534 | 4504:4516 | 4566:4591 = 1.44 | 25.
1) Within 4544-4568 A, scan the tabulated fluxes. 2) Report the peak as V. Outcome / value 28.57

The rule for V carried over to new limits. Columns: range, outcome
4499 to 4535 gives 33.24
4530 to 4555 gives 27.51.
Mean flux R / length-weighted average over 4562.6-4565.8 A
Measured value 25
